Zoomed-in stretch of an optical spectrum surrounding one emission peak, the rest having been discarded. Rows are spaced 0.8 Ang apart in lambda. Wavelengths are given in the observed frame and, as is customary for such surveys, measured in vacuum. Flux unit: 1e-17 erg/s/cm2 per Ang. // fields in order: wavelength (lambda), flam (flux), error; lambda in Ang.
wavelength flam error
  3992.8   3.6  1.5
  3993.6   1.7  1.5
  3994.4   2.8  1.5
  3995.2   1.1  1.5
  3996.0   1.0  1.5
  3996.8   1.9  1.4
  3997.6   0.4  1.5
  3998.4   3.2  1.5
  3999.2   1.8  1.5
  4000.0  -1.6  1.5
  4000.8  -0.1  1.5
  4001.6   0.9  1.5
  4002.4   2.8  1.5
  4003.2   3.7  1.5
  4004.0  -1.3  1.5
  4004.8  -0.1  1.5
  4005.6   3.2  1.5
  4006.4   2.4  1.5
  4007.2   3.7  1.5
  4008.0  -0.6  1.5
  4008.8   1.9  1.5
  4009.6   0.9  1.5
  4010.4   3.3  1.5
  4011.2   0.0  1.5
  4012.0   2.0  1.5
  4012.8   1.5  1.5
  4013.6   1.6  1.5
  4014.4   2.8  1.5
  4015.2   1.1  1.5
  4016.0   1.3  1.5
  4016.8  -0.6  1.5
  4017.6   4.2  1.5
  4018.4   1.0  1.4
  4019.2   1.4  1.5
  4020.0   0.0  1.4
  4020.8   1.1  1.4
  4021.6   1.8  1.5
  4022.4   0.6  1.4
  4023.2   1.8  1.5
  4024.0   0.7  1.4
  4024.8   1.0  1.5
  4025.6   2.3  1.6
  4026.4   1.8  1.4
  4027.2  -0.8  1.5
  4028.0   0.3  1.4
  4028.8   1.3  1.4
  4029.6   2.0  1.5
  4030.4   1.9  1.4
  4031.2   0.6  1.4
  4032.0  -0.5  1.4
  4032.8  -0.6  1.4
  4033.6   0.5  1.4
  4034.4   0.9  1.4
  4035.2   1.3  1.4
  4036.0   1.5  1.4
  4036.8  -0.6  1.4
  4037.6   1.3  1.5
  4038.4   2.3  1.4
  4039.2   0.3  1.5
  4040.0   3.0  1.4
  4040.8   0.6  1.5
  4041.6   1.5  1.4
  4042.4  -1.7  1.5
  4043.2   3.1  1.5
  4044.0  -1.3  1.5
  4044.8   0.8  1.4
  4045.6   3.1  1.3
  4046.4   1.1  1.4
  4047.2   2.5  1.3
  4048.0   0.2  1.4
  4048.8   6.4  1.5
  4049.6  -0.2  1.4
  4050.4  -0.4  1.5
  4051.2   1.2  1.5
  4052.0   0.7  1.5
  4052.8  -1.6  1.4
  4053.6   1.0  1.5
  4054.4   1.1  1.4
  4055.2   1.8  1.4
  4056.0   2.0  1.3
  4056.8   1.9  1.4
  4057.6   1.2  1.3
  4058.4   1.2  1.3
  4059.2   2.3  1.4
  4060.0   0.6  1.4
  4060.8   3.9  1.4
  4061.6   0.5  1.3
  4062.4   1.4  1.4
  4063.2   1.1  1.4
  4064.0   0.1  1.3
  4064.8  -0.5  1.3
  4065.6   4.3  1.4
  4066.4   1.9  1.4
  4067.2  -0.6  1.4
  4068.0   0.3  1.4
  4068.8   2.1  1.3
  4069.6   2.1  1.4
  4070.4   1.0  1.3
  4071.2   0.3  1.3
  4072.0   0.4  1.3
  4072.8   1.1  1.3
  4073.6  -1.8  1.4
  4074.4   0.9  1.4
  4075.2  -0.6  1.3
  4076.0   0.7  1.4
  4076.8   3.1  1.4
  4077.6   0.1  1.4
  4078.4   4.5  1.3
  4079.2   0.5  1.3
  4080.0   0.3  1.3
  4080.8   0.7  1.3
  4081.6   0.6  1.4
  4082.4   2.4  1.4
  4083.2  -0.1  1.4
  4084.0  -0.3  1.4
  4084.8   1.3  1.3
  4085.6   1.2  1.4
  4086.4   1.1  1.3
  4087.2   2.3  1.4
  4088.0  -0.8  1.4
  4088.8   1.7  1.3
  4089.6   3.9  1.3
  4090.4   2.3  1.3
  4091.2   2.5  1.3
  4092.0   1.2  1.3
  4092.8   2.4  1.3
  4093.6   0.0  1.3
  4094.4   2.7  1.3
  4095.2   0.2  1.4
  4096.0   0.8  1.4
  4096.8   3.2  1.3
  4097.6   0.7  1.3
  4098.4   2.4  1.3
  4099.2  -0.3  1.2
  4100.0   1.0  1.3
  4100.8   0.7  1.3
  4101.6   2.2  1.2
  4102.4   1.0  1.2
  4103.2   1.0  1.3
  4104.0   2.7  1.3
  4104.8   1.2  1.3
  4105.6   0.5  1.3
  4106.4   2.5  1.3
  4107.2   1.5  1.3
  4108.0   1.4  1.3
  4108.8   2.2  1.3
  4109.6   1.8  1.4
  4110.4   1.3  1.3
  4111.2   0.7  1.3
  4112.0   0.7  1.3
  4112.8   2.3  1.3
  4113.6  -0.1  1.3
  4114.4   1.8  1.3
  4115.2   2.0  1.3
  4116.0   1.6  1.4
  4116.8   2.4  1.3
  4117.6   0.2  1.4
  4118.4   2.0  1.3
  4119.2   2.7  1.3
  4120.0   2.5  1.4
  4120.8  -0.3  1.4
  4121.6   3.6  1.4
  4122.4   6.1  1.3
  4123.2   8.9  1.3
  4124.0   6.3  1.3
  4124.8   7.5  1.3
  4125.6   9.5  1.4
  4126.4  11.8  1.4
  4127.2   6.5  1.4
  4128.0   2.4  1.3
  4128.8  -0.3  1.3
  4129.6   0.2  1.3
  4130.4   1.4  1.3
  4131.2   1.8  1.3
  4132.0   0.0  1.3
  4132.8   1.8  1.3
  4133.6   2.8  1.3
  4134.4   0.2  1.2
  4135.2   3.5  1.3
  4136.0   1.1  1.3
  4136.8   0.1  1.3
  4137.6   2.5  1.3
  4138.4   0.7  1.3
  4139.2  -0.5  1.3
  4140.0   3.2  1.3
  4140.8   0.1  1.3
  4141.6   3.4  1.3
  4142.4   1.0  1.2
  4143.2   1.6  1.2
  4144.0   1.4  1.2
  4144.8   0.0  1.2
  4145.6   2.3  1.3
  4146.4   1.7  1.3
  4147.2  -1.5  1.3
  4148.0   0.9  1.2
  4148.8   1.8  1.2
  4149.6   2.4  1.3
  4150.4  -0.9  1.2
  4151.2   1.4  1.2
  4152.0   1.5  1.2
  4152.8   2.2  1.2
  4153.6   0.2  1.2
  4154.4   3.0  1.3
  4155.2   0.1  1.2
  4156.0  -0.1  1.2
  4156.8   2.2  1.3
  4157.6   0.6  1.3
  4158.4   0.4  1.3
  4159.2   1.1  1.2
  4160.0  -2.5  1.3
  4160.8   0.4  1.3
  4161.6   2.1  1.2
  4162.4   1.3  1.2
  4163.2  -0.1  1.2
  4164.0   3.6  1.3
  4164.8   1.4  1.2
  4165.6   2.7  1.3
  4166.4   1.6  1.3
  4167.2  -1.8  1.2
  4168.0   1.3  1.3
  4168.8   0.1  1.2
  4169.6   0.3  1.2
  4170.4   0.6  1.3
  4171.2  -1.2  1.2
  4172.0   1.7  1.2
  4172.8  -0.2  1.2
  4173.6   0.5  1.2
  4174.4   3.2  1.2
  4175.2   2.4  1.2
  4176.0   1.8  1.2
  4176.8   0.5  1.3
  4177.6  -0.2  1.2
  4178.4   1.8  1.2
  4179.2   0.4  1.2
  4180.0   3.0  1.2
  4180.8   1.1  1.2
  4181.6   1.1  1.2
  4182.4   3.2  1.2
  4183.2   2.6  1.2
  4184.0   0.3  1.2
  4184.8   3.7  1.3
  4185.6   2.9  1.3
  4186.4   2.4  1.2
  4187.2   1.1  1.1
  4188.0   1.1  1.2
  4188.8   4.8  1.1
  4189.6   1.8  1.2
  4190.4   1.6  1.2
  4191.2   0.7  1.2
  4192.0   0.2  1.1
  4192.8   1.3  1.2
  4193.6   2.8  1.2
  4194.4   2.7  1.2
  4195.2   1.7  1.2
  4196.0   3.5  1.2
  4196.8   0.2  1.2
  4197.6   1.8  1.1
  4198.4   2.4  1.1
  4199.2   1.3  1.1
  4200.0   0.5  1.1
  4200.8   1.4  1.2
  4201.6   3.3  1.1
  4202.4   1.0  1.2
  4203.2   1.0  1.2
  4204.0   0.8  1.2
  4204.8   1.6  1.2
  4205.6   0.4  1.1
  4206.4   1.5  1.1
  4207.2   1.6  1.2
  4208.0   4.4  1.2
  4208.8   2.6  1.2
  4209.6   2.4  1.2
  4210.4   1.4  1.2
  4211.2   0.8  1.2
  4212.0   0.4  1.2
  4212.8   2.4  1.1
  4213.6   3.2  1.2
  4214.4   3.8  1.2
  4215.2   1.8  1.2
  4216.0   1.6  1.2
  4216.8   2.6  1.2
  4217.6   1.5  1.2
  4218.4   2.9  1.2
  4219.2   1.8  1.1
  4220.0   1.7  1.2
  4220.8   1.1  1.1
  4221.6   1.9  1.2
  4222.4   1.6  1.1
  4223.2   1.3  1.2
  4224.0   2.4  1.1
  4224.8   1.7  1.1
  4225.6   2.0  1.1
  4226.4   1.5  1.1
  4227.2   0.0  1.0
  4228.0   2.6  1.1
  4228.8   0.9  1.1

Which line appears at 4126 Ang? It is [O II] 3727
